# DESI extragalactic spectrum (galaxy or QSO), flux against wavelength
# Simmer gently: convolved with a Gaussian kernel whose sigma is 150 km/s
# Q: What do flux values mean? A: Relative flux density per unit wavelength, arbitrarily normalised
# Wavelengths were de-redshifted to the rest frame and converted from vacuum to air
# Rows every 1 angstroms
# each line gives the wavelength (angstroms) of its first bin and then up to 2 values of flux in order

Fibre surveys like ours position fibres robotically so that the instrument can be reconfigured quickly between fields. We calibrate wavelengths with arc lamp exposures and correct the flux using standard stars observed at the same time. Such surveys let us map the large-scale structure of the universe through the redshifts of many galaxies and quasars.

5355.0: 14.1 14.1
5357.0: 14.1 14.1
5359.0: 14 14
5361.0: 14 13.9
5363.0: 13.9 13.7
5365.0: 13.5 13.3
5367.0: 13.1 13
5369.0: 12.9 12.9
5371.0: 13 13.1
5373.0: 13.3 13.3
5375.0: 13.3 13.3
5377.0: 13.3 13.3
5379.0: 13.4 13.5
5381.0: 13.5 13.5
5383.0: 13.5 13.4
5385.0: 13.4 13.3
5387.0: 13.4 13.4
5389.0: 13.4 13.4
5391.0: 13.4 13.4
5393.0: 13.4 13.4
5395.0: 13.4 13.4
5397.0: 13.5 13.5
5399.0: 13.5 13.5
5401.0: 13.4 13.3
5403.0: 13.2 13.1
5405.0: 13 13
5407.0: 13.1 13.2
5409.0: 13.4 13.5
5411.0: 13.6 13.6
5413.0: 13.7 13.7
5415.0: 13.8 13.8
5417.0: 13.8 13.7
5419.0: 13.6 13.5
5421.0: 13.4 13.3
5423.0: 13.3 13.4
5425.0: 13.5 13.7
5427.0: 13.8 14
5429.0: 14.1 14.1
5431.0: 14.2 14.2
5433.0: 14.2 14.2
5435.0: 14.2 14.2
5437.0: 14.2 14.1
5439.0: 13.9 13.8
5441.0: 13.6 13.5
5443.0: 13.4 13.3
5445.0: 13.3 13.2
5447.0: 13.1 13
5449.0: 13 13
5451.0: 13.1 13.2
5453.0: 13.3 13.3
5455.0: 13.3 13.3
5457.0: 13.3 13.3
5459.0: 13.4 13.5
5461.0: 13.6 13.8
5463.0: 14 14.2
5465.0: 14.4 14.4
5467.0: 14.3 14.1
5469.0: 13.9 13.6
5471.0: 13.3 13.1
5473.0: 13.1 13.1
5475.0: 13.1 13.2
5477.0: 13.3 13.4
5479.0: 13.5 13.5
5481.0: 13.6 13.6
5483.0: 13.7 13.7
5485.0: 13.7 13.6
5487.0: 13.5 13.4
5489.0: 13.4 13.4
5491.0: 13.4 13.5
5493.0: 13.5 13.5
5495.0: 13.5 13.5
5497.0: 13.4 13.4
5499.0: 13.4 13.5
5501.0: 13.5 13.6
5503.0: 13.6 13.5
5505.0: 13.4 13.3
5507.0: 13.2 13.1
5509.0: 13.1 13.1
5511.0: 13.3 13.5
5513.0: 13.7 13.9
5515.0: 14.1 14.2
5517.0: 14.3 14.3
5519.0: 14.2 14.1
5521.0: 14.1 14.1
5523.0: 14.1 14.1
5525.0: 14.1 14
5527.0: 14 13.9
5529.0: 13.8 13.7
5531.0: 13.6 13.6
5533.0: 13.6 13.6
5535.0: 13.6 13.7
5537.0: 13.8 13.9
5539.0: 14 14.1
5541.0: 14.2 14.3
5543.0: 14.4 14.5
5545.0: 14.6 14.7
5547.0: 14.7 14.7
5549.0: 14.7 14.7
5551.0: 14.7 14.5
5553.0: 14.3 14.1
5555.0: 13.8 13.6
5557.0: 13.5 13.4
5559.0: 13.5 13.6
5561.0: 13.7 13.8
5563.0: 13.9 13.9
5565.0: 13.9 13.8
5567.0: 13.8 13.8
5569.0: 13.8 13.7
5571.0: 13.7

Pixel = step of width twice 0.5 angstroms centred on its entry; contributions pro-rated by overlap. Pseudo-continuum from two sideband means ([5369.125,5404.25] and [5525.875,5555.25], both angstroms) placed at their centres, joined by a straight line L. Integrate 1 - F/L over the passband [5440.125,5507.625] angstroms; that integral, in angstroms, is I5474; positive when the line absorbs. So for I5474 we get 1.6 angstroms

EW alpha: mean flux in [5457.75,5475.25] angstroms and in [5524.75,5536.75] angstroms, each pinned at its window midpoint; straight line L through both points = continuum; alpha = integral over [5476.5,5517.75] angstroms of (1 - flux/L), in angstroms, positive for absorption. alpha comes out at 0.6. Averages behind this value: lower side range 13.7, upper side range 13.8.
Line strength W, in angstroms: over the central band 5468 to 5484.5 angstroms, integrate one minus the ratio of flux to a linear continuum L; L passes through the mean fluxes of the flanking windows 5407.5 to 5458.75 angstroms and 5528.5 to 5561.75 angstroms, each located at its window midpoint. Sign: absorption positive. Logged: 0.39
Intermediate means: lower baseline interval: 13.6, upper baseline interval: 14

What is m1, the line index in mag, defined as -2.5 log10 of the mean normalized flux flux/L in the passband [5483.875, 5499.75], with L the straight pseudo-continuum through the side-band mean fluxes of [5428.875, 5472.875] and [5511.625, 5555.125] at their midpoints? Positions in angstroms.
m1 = 0.03 mag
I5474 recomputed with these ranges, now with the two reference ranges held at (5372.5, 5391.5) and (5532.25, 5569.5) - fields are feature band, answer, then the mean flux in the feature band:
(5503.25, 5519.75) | 0.3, 13.6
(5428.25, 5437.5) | -0.4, 14.2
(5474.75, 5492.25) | 0.4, 13.5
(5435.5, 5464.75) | 0.3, 13.5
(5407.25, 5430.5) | -0.2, 13.6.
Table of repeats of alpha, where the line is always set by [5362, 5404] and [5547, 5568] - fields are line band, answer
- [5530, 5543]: 0.1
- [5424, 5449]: -0.4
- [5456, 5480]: 0.1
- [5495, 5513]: 0.5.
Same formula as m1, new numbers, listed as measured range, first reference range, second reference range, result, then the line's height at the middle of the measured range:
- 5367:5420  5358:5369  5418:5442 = 0.03 mag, 13.7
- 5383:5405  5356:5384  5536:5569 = 0.01 mag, 13.6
